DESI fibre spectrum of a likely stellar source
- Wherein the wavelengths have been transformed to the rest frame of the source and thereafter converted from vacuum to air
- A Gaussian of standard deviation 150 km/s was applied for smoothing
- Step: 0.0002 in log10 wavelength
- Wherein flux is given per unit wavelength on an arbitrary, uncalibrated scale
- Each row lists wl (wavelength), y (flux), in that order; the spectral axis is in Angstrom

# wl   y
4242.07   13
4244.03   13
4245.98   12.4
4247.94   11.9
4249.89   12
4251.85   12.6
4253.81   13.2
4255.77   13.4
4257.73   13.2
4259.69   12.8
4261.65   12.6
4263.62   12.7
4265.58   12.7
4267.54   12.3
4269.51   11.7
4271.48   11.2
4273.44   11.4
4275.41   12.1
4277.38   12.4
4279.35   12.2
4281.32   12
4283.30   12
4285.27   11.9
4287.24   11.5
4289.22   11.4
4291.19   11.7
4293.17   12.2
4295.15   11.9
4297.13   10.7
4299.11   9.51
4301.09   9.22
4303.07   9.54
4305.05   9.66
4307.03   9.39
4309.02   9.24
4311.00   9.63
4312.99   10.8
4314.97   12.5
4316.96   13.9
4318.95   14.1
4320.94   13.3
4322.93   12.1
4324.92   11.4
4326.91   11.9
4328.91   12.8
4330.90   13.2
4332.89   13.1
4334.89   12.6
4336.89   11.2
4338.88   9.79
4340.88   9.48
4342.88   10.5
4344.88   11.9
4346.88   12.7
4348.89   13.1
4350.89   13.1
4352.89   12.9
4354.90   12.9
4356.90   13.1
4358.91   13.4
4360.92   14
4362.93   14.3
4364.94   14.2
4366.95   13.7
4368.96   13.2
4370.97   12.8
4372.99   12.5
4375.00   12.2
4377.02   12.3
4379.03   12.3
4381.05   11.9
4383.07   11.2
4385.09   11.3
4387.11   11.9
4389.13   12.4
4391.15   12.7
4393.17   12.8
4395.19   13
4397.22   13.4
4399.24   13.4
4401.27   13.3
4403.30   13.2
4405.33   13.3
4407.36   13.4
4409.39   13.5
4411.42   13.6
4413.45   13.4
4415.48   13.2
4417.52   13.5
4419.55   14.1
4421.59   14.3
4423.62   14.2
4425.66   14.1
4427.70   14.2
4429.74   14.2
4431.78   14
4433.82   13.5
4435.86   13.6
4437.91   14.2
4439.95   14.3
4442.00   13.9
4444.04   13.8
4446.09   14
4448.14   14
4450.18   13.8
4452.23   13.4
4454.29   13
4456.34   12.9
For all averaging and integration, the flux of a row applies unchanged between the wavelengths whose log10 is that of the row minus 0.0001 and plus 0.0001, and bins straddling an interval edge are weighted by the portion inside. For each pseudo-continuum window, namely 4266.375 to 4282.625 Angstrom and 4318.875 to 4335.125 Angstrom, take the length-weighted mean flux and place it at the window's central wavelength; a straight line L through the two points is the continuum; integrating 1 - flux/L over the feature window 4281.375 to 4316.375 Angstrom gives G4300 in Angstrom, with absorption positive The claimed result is 4.1 Angstrom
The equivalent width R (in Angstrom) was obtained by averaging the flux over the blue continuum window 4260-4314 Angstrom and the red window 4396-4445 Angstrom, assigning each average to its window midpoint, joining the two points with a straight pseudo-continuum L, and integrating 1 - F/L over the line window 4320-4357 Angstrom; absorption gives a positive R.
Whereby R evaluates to 0.2 Angstrom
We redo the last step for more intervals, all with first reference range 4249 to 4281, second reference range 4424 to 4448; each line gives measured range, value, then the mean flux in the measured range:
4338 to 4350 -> 1.70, 11.3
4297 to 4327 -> 4.21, 11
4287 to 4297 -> 0.77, 11.7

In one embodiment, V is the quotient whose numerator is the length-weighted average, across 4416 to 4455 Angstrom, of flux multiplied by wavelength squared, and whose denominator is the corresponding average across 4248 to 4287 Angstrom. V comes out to 1.22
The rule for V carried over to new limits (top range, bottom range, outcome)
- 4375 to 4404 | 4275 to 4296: 1.10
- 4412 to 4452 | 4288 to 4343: 1.29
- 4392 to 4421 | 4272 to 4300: 1.22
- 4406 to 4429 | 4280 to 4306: 1.32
